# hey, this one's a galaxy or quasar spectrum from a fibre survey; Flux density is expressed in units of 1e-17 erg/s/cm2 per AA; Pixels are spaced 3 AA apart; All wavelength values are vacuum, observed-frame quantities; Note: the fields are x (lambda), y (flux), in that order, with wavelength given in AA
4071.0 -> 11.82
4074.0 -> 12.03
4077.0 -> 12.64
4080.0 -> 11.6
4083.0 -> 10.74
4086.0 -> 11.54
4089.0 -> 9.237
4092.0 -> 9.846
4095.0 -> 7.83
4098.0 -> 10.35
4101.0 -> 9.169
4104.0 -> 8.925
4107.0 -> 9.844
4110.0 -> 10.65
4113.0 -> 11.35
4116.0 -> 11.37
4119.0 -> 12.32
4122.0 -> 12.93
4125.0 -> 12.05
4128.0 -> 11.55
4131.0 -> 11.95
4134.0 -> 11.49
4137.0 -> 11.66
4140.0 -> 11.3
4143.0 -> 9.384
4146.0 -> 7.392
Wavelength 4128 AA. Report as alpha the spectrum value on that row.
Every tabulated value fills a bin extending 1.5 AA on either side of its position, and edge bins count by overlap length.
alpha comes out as 11.55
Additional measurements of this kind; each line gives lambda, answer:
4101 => 9.169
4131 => 11.95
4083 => 10.74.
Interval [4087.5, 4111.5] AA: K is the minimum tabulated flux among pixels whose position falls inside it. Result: 7.83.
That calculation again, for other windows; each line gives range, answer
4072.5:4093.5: 9.237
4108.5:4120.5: 10.65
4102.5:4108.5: 8.925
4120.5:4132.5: 11.55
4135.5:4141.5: 11.3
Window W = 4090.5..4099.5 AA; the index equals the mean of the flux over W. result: 9.34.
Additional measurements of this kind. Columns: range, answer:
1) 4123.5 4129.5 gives 11.8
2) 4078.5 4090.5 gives 10.8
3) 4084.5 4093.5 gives 10.2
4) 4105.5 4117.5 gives 10.8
